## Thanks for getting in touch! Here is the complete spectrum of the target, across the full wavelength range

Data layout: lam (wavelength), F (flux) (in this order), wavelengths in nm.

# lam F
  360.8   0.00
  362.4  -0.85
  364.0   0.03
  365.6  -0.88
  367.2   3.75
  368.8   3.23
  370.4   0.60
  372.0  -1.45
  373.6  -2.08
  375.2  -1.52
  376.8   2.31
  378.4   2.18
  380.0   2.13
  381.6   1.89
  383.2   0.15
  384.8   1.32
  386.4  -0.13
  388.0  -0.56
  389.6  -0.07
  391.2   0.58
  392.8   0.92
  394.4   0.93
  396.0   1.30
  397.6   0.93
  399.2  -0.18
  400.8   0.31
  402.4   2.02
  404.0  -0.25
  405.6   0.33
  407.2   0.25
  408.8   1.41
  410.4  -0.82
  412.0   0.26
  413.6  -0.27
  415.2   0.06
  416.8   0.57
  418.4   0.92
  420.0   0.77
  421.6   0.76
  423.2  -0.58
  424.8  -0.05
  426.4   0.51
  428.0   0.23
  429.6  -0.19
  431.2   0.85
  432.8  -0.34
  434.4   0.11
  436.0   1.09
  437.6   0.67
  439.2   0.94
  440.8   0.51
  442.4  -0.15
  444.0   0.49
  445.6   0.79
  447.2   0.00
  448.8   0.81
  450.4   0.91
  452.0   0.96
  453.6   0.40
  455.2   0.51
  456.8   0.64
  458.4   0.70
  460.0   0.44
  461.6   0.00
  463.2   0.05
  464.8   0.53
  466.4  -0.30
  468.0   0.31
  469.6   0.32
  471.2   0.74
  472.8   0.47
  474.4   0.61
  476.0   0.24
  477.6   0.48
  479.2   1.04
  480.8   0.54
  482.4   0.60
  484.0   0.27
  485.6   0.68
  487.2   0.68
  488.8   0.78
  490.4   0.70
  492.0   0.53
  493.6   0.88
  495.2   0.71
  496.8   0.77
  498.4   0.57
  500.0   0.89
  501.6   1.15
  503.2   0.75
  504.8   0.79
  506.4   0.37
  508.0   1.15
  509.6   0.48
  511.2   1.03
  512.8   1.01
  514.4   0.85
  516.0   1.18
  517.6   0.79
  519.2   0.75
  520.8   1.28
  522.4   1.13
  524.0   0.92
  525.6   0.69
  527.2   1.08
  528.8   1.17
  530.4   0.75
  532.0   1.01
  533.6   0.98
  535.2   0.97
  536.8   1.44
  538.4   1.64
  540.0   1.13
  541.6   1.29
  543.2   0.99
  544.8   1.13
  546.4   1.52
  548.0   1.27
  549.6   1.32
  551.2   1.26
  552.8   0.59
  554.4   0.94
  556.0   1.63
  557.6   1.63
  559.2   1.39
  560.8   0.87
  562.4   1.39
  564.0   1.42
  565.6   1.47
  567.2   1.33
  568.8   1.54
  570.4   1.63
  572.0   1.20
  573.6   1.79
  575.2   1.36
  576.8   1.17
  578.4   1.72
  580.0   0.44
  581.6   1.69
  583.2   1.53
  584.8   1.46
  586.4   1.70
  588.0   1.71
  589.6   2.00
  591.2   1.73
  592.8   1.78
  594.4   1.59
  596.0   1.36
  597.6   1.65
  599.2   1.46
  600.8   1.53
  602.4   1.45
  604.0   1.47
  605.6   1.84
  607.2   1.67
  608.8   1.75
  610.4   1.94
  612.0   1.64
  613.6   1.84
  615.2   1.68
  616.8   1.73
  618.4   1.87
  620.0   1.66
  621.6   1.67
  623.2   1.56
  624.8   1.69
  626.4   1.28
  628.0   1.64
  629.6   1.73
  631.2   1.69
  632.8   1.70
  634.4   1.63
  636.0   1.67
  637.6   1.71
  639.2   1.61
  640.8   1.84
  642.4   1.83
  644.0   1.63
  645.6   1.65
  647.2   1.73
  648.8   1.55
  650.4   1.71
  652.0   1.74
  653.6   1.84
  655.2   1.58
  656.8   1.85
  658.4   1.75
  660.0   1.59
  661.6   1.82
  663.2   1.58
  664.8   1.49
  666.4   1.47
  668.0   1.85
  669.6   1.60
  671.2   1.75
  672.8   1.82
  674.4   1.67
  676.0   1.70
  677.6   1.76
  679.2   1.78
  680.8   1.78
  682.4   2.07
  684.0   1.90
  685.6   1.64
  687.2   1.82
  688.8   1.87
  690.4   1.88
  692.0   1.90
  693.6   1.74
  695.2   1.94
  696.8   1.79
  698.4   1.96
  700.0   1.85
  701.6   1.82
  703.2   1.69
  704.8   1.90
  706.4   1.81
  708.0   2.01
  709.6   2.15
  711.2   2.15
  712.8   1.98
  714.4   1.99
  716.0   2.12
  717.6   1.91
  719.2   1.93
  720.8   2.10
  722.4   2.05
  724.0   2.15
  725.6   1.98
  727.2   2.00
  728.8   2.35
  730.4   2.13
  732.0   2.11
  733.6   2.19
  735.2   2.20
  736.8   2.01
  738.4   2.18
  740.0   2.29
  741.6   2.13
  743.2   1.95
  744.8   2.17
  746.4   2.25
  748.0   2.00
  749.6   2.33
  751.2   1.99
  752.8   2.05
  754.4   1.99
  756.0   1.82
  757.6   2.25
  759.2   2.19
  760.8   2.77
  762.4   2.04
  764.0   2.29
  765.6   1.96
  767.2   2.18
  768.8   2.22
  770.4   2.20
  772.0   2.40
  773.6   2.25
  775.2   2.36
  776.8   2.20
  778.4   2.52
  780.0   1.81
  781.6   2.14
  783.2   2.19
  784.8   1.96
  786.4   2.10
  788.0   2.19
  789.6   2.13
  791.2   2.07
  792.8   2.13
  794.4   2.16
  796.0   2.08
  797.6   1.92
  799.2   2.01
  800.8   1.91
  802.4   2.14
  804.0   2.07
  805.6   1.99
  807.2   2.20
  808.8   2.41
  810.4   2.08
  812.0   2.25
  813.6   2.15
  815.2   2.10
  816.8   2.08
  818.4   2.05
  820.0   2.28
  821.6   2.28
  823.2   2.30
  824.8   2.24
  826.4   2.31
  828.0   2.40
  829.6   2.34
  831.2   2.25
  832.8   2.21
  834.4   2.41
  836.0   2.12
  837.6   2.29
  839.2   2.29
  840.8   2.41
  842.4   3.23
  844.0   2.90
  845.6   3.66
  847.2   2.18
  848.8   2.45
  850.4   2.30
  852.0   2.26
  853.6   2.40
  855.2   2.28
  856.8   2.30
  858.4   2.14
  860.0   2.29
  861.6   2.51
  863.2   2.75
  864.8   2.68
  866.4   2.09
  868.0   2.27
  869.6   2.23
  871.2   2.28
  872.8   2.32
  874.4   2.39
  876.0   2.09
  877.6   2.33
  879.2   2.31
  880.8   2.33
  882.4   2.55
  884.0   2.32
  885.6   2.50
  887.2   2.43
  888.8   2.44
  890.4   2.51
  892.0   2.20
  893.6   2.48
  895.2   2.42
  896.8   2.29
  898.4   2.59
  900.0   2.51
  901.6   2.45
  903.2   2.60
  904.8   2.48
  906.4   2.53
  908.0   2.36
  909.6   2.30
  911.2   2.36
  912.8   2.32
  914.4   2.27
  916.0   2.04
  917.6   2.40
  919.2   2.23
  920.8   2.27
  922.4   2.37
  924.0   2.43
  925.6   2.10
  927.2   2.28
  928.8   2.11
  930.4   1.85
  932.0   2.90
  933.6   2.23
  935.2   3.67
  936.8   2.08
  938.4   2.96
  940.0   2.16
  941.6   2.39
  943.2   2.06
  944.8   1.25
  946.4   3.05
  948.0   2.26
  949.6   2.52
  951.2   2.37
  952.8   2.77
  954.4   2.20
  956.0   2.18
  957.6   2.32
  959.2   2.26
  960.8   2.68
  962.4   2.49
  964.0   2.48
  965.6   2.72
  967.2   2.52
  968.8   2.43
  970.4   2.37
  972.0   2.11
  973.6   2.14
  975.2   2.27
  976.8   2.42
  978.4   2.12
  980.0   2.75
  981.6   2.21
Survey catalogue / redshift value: 0.28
